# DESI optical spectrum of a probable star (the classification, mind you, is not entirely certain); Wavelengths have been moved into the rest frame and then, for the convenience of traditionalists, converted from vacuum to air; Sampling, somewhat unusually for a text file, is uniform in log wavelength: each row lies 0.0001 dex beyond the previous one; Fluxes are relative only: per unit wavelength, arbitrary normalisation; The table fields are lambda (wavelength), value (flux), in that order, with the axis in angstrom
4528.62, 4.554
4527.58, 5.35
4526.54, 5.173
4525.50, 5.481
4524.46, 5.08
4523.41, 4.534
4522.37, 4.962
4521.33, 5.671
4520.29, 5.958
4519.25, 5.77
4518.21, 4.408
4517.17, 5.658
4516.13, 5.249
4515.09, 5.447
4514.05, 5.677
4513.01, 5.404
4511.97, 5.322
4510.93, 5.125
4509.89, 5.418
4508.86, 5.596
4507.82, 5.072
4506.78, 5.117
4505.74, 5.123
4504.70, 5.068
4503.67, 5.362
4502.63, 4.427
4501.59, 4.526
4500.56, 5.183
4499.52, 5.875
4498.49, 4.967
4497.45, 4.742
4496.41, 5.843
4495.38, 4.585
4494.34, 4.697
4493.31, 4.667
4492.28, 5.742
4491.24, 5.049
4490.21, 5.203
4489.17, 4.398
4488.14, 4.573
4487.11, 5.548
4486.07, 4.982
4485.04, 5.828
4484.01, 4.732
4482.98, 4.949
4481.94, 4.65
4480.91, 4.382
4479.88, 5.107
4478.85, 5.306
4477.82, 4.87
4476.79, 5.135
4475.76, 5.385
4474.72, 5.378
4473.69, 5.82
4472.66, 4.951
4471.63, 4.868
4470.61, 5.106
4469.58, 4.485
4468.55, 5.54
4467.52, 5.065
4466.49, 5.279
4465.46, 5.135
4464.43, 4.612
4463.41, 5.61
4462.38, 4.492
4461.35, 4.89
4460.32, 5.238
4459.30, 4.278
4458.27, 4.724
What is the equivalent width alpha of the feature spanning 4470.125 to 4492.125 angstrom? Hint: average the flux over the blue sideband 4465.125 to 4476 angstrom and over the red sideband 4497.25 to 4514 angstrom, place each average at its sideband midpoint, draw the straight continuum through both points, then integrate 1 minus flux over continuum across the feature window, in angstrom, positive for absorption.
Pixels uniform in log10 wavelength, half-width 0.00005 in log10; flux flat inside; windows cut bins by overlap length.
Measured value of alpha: 0.4 angstrom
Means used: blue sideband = 5.18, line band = 5.07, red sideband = 5.17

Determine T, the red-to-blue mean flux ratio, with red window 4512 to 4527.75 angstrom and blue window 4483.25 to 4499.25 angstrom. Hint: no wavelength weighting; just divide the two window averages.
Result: 1.1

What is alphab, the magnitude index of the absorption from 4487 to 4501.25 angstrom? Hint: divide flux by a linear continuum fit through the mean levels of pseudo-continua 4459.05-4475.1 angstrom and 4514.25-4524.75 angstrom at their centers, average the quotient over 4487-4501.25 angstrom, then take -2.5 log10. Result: 0.03 mag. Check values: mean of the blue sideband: 5.06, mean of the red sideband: 5.29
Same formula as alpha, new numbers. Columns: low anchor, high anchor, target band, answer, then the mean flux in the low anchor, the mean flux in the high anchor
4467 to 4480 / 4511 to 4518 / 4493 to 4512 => 0.83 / 5.16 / 5.39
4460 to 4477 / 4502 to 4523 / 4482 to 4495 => 0.45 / 5.11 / 5.28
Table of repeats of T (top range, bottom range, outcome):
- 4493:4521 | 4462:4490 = 1.03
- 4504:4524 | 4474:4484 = 1.06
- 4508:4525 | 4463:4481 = 1.04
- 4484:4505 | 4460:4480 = 0.99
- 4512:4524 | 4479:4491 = 1.08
